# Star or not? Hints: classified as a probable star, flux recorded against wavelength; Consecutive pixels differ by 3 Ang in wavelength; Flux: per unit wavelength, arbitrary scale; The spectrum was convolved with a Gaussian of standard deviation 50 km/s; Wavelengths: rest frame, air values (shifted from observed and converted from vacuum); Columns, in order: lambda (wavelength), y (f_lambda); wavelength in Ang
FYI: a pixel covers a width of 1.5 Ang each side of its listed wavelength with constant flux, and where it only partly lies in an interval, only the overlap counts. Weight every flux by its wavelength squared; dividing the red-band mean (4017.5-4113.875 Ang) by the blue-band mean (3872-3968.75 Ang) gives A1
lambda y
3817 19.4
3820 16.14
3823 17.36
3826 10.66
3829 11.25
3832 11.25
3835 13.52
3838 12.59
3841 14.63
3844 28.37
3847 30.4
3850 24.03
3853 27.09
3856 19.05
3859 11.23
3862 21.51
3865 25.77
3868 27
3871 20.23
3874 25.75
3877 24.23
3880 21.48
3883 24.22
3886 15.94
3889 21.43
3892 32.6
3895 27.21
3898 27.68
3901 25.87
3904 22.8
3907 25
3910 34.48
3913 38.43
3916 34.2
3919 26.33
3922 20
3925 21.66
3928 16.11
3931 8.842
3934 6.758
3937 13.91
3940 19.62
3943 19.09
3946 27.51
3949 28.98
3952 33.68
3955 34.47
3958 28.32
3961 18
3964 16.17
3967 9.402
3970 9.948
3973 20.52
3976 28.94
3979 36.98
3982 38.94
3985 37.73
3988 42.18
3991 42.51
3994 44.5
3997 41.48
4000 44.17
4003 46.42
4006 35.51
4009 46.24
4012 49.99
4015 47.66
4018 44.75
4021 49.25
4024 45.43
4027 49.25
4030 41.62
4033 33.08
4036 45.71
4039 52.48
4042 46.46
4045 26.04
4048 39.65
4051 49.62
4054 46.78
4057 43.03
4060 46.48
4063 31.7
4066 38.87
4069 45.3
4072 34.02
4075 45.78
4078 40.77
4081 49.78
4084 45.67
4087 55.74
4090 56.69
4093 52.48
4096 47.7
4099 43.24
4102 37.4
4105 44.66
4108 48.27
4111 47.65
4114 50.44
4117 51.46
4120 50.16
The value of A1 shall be 2.05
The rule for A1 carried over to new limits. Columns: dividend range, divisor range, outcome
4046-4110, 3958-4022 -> 1.32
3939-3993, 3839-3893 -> 1.27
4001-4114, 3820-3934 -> 2.23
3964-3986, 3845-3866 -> 1.17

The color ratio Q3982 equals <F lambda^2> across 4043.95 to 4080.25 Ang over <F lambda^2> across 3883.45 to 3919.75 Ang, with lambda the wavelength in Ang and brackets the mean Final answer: 1.6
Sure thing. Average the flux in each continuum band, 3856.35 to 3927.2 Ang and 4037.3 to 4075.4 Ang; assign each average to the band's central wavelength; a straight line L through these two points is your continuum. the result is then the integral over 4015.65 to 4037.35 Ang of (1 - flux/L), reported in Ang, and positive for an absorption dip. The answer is -3.08 Ang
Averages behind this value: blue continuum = 24.8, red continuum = 41.9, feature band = 44.3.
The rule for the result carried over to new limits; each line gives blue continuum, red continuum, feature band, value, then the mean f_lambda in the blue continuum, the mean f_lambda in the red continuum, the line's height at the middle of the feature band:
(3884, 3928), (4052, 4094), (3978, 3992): -1.8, 26.3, 45.2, 35.2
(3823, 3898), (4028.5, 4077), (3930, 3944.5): 7.7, 21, 41.7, 29.2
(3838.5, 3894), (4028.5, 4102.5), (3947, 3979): 9.1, 22.9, 43.9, 33.1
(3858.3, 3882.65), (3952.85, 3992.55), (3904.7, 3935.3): 2.2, 22.6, 28.1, 25.3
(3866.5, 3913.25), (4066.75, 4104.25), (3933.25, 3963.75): 8.3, 25.6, 46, 31.7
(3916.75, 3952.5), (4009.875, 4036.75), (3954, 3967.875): 2.9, 20.1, 45.2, 27.6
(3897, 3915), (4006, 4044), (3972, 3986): 2.3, 29.2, 45.3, 39.1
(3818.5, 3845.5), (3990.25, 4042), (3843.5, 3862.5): -4.9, 15.1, 44.8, 18.5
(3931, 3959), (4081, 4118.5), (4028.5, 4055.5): -2.4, 22.7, 48.5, 38.9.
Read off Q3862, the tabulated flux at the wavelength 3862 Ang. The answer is 21.51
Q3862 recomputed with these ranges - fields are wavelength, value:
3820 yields 16.14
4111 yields 47.65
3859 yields 11.23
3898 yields 27.68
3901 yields 25.87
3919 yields 26.33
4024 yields 45.43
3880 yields 21.48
